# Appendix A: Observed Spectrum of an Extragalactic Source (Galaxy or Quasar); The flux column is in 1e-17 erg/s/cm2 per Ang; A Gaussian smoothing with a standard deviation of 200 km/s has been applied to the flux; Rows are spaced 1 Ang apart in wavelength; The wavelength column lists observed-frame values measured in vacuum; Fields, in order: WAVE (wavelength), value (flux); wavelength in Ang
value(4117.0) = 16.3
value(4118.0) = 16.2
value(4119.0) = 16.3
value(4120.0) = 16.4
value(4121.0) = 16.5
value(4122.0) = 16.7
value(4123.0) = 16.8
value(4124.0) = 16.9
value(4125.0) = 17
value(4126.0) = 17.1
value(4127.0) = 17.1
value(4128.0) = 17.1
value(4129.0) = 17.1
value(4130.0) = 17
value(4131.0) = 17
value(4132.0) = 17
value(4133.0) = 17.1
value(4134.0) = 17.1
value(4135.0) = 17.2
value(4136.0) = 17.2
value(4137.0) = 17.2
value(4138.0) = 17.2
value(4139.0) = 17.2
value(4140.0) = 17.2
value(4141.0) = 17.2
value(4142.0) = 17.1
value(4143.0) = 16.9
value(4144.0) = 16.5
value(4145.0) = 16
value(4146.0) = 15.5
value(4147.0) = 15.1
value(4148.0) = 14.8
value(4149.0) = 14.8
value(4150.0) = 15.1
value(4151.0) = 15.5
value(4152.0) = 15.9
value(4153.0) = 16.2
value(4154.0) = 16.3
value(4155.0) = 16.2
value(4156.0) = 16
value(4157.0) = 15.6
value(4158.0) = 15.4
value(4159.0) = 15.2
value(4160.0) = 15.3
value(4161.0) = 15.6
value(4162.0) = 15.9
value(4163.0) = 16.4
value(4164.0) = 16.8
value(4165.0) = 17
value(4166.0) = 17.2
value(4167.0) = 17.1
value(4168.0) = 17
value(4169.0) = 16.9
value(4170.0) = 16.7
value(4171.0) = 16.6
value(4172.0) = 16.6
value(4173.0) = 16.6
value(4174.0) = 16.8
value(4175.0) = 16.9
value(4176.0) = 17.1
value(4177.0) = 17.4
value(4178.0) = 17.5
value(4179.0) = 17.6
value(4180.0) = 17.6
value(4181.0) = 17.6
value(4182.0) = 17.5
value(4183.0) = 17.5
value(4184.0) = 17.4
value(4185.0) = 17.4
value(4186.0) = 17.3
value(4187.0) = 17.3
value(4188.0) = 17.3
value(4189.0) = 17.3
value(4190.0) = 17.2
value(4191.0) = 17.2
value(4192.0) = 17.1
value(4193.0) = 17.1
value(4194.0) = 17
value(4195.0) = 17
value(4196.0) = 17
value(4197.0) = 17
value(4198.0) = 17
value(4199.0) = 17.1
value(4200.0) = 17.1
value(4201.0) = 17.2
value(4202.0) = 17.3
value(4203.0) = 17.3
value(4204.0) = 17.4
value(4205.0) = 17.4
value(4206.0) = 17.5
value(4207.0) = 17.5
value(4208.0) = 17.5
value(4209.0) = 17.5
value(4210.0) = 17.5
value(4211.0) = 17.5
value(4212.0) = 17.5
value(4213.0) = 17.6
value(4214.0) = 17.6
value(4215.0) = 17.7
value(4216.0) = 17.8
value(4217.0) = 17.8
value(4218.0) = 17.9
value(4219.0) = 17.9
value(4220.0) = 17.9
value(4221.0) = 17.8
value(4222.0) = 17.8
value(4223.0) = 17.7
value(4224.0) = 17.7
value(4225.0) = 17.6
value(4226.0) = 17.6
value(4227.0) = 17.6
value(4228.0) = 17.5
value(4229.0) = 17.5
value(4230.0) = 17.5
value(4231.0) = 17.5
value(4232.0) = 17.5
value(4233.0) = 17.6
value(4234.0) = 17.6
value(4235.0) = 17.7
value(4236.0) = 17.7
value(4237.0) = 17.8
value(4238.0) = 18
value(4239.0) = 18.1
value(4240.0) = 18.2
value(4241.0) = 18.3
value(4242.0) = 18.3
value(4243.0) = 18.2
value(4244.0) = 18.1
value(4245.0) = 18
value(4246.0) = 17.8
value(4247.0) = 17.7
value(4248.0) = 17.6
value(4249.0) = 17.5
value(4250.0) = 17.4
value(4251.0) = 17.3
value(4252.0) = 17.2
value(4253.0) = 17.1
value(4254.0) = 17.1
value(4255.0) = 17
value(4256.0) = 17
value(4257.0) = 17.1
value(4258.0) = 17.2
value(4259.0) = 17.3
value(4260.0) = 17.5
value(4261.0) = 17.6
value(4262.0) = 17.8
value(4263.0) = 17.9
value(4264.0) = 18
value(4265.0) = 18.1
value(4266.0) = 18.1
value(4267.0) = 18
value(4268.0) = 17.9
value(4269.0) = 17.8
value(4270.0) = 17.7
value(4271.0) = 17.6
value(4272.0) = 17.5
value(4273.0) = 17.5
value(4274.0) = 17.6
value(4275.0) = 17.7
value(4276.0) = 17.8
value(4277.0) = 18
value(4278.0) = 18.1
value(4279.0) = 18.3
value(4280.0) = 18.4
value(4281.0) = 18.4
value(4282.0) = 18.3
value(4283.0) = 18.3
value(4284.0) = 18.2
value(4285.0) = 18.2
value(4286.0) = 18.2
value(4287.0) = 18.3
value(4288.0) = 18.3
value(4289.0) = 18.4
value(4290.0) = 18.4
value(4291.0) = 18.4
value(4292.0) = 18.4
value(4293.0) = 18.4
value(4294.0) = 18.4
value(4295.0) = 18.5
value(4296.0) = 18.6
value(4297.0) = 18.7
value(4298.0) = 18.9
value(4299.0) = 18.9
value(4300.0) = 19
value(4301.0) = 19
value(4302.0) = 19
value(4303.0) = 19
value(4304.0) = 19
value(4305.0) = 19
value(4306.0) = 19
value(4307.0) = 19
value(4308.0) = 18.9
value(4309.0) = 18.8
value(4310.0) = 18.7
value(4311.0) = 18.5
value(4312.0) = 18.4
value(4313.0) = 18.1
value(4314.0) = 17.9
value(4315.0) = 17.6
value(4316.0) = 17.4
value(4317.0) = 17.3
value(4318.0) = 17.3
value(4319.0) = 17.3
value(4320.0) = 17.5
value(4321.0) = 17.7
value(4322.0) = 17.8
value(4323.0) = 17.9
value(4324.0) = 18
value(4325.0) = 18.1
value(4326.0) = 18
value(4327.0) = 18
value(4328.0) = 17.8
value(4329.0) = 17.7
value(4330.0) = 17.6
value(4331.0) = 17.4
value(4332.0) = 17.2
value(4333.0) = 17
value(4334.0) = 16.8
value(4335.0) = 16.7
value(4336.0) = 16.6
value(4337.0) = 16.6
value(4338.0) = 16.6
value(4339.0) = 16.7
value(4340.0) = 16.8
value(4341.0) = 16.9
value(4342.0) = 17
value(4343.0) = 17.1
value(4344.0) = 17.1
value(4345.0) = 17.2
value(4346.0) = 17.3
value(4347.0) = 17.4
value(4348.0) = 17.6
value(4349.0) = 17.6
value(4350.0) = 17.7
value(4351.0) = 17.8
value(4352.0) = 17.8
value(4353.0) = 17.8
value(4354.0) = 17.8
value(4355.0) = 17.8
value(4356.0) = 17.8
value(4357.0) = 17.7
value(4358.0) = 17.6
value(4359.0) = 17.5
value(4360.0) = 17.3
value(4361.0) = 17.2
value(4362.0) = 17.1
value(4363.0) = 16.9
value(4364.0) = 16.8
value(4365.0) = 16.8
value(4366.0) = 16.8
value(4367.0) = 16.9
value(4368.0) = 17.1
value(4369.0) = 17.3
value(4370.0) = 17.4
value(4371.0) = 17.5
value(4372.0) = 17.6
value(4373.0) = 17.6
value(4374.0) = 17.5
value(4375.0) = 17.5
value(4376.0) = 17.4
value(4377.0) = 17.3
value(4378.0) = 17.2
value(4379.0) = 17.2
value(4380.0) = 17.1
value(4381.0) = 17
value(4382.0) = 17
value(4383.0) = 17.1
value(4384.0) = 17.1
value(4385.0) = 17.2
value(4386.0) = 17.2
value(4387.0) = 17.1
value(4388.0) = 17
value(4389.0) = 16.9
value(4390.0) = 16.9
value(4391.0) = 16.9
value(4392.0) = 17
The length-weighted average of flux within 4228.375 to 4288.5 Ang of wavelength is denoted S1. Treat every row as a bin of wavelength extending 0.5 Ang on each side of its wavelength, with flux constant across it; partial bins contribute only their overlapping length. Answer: 17.8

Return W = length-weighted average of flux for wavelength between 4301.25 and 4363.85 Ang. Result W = 17.7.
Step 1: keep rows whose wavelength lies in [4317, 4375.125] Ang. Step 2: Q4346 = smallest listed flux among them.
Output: 16.6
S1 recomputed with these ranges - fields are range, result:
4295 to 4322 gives 18.4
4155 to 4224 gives 17.1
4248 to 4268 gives 17.5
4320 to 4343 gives 17.3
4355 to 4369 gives 17.2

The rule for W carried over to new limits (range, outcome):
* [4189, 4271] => 17.6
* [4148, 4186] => 16.5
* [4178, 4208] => 17.3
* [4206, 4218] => 17.6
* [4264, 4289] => 18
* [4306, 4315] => 18.5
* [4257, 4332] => 18.1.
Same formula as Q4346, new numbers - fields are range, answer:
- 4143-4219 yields 14.8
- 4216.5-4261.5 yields 17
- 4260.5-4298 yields 17.5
